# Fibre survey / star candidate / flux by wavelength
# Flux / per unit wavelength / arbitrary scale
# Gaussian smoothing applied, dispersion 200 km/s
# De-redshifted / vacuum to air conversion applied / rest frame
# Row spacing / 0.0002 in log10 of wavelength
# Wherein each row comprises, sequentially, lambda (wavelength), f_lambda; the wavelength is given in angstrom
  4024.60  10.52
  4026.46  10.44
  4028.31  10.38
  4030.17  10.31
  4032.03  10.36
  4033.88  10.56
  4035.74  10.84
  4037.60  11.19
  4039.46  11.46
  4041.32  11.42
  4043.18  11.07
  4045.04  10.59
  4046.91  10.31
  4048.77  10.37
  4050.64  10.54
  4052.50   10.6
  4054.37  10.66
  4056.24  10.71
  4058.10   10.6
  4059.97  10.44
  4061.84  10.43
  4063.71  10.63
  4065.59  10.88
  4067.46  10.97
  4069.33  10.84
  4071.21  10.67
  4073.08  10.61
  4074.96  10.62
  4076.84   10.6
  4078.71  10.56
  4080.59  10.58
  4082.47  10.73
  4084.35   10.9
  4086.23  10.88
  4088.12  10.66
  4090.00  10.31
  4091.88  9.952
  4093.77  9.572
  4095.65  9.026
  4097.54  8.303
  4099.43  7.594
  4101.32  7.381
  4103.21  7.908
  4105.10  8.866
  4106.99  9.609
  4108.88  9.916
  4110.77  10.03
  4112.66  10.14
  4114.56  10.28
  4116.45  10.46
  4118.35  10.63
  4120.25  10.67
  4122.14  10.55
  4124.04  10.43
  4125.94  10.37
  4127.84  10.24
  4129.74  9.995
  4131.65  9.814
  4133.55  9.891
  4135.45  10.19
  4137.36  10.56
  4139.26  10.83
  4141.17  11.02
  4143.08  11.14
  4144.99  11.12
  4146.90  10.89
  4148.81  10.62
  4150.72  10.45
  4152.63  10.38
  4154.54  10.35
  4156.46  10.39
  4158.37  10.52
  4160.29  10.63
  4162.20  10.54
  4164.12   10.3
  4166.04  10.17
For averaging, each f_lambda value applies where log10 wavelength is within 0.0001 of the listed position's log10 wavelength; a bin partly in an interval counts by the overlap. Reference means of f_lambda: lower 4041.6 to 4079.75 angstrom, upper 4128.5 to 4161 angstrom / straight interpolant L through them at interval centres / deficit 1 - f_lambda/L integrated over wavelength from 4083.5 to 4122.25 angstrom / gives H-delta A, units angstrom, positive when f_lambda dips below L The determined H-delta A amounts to 3.3 angstrom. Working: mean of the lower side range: 10.6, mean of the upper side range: 10.5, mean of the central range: 9.68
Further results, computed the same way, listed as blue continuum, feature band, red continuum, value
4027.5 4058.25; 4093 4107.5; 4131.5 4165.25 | 2.9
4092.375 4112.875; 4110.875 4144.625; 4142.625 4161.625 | -2.2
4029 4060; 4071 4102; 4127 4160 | 2.0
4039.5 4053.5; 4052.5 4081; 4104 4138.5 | -0.2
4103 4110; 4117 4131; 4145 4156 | -0.9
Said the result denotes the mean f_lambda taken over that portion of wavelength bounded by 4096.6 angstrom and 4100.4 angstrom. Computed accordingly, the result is 7.94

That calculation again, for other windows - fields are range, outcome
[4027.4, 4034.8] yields 10.4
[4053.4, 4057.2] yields 10.7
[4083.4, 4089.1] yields 10.8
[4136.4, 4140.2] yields 10.7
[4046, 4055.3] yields 10.5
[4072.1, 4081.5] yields 10.6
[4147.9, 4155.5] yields 10.5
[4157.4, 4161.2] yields 10.6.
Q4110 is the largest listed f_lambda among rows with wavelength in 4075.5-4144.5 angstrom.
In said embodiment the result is 11.14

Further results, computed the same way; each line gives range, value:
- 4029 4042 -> 11.46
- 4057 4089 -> 10.97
